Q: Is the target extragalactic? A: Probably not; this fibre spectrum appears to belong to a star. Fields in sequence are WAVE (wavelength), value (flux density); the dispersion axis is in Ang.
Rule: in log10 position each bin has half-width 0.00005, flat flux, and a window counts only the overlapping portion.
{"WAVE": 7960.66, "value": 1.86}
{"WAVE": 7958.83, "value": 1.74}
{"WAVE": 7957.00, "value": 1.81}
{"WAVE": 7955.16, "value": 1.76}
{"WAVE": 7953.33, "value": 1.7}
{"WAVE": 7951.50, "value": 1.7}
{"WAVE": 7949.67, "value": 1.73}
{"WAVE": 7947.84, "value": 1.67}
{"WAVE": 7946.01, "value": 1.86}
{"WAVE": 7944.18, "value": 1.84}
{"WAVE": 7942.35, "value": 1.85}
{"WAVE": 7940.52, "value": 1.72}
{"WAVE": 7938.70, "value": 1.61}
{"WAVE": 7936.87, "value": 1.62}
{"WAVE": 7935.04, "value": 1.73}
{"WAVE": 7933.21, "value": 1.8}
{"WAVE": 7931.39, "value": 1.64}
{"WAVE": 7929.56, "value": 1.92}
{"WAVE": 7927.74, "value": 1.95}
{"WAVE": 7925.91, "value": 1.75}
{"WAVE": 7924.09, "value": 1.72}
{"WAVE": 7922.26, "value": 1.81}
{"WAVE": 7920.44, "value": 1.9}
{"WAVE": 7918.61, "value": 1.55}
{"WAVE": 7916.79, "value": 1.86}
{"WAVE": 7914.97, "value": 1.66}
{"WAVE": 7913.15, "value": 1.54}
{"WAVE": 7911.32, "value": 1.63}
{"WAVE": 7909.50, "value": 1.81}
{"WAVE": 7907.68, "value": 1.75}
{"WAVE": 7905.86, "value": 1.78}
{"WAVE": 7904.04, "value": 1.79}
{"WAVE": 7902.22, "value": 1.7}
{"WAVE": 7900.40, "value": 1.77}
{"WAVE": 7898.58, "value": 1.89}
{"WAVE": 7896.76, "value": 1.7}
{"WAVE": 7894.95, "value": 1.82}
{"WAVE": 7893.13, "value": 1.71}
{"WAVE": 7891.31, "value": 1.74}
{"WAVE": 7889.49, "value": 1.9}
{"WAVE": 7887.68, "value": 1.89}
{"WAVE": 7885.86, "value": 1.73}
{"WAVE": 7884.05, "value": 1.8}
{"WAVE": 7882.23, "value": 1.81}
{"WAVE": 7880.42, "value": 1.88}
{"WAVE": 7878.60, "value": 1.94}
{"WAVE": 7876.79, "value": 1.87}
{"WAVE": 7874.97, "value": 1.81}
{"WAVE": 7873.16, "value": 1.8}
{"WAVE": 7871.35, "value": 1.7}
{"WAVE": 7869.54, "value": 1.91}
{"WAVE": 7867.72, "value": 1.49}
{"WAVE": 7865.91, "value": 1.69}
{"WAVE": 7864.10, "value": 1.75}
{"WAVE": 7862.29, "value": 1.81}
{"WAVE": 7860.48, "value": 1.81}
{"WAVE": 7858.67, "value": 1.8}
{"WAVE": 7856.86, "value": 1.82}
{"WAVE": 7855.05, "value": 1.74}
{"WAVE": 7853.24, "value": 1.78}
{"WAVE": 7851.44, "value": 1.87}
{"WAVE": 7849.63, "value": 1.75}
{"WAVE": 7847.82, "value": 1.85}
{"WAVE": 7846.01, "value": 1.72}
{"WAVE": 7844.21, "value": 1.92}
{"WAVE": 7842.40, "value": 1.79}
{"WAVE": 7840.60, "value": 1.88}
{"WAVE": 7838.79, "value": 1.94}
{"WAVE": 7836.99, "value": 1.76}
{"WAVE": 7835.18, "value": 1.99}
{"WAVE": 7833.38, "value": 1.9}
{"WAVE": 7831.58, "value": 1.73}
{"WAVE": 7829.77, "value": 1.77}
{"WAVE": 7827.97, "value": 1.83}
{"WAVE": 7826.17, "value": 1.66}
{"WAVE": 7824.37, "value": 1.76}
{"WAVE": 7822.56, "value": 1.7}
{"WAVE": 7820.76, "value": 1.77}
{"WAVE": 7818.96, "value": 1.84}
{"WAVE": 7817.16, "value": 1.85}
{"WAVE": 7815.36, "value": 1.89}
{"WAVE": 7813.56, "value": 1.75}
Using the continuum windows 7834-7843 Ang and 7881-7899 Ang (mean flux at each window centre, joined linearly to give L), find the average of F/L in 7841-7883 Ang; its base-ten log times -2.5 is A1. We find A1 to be 0.03 mag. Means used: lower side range 1.88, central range 1.8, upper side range 1.8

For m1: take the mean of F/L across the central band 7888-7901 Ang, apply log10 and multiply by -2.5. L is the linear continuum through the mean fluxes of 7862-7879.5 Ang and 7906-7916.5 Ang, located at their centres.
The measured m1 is -0.041 mag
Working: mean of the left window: 1.78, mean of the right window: 1.7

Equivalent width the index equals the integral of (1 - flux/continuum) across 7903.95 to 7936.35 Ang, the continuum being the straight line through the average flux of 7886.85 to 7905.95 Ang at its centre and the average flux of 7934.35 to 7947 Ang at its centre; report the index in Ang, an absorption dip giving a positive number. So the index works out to 0.3 Ang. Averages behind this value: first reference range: 1.79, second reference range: 1.75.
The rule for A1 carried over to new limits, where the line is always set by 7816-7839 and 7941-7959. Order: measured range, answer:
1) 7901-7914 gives 0.039 mag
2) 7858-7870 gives 0.030 mag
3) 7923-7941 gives 0.015 mag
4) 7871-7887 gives -0.019 mag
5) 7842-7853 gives -0.011 mag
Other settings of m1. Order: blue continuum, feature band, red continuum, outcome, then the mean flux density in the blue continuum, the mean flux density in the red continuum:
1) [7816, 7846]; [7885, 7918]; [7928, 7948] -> 0.014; 1.82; 1.76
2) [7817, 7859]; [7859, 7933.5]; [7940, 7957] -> 0.005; 1.81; 1.76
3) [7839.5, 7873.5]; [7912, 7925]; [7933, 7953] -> 0.020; 1.78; 1.74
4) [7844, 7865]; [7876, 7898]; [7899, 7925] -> -0.033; 1.8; 1.74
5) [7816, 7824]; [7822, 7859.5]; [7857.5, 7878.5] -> -0.015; 1.79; 1.77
